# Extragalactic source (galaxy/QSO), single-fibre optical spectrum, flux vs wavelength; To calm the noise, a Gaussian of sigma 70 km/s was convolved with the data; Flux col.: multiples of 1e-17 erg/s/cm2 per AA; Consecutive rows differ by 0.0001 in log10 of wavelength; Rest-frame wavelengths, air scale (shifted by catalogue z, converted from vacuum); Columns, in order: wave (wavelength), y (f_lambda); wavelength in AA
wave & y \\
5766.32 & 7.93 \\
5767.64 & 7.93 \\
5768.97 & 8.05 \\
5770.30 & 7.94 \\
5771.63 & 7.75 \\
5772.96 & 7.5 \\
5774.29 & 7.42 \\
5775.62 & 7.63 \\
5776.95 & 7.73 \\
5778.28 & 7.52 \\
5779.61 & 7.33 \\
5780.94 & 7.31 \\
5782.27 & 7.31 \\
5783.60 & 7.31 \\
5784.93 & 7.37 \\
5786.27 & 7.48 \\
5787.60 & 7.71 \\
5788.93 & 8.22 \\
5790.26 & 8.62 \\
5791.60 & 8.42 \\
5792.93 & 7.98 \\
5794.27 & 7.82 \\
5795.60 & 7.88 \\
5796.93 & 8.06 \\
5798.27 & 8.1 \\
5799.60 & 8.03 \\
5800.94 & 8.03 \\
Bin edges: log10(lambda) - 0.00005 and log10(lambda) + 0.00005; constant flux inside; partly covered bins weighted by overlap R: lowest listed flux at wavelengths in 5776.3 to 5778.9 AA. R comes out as 7.52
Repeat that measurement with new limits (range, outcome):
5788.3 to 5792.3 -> 8.22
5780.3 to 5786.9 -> 7.31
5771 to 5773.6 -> 7.5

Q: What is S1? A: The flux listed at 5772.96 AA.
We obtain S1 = 7.5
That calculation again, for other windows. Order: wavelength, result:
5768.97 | 8.05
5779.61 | 7.33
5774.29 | 7.42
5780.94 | 7.31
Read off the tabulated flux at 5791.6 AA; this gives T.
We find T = 8.42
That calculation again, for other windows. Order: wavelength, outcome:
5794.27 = 7.82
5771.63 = 7.75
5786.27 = 7.48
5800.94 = 8.03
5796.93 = 8.06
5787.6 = 7.71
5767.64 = 7.93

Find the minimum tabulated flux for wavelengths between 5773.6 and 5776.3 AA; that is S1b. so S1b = 7.42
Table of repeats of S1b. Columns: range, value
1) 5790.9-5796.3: 7.82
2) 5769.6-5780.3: 7.33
